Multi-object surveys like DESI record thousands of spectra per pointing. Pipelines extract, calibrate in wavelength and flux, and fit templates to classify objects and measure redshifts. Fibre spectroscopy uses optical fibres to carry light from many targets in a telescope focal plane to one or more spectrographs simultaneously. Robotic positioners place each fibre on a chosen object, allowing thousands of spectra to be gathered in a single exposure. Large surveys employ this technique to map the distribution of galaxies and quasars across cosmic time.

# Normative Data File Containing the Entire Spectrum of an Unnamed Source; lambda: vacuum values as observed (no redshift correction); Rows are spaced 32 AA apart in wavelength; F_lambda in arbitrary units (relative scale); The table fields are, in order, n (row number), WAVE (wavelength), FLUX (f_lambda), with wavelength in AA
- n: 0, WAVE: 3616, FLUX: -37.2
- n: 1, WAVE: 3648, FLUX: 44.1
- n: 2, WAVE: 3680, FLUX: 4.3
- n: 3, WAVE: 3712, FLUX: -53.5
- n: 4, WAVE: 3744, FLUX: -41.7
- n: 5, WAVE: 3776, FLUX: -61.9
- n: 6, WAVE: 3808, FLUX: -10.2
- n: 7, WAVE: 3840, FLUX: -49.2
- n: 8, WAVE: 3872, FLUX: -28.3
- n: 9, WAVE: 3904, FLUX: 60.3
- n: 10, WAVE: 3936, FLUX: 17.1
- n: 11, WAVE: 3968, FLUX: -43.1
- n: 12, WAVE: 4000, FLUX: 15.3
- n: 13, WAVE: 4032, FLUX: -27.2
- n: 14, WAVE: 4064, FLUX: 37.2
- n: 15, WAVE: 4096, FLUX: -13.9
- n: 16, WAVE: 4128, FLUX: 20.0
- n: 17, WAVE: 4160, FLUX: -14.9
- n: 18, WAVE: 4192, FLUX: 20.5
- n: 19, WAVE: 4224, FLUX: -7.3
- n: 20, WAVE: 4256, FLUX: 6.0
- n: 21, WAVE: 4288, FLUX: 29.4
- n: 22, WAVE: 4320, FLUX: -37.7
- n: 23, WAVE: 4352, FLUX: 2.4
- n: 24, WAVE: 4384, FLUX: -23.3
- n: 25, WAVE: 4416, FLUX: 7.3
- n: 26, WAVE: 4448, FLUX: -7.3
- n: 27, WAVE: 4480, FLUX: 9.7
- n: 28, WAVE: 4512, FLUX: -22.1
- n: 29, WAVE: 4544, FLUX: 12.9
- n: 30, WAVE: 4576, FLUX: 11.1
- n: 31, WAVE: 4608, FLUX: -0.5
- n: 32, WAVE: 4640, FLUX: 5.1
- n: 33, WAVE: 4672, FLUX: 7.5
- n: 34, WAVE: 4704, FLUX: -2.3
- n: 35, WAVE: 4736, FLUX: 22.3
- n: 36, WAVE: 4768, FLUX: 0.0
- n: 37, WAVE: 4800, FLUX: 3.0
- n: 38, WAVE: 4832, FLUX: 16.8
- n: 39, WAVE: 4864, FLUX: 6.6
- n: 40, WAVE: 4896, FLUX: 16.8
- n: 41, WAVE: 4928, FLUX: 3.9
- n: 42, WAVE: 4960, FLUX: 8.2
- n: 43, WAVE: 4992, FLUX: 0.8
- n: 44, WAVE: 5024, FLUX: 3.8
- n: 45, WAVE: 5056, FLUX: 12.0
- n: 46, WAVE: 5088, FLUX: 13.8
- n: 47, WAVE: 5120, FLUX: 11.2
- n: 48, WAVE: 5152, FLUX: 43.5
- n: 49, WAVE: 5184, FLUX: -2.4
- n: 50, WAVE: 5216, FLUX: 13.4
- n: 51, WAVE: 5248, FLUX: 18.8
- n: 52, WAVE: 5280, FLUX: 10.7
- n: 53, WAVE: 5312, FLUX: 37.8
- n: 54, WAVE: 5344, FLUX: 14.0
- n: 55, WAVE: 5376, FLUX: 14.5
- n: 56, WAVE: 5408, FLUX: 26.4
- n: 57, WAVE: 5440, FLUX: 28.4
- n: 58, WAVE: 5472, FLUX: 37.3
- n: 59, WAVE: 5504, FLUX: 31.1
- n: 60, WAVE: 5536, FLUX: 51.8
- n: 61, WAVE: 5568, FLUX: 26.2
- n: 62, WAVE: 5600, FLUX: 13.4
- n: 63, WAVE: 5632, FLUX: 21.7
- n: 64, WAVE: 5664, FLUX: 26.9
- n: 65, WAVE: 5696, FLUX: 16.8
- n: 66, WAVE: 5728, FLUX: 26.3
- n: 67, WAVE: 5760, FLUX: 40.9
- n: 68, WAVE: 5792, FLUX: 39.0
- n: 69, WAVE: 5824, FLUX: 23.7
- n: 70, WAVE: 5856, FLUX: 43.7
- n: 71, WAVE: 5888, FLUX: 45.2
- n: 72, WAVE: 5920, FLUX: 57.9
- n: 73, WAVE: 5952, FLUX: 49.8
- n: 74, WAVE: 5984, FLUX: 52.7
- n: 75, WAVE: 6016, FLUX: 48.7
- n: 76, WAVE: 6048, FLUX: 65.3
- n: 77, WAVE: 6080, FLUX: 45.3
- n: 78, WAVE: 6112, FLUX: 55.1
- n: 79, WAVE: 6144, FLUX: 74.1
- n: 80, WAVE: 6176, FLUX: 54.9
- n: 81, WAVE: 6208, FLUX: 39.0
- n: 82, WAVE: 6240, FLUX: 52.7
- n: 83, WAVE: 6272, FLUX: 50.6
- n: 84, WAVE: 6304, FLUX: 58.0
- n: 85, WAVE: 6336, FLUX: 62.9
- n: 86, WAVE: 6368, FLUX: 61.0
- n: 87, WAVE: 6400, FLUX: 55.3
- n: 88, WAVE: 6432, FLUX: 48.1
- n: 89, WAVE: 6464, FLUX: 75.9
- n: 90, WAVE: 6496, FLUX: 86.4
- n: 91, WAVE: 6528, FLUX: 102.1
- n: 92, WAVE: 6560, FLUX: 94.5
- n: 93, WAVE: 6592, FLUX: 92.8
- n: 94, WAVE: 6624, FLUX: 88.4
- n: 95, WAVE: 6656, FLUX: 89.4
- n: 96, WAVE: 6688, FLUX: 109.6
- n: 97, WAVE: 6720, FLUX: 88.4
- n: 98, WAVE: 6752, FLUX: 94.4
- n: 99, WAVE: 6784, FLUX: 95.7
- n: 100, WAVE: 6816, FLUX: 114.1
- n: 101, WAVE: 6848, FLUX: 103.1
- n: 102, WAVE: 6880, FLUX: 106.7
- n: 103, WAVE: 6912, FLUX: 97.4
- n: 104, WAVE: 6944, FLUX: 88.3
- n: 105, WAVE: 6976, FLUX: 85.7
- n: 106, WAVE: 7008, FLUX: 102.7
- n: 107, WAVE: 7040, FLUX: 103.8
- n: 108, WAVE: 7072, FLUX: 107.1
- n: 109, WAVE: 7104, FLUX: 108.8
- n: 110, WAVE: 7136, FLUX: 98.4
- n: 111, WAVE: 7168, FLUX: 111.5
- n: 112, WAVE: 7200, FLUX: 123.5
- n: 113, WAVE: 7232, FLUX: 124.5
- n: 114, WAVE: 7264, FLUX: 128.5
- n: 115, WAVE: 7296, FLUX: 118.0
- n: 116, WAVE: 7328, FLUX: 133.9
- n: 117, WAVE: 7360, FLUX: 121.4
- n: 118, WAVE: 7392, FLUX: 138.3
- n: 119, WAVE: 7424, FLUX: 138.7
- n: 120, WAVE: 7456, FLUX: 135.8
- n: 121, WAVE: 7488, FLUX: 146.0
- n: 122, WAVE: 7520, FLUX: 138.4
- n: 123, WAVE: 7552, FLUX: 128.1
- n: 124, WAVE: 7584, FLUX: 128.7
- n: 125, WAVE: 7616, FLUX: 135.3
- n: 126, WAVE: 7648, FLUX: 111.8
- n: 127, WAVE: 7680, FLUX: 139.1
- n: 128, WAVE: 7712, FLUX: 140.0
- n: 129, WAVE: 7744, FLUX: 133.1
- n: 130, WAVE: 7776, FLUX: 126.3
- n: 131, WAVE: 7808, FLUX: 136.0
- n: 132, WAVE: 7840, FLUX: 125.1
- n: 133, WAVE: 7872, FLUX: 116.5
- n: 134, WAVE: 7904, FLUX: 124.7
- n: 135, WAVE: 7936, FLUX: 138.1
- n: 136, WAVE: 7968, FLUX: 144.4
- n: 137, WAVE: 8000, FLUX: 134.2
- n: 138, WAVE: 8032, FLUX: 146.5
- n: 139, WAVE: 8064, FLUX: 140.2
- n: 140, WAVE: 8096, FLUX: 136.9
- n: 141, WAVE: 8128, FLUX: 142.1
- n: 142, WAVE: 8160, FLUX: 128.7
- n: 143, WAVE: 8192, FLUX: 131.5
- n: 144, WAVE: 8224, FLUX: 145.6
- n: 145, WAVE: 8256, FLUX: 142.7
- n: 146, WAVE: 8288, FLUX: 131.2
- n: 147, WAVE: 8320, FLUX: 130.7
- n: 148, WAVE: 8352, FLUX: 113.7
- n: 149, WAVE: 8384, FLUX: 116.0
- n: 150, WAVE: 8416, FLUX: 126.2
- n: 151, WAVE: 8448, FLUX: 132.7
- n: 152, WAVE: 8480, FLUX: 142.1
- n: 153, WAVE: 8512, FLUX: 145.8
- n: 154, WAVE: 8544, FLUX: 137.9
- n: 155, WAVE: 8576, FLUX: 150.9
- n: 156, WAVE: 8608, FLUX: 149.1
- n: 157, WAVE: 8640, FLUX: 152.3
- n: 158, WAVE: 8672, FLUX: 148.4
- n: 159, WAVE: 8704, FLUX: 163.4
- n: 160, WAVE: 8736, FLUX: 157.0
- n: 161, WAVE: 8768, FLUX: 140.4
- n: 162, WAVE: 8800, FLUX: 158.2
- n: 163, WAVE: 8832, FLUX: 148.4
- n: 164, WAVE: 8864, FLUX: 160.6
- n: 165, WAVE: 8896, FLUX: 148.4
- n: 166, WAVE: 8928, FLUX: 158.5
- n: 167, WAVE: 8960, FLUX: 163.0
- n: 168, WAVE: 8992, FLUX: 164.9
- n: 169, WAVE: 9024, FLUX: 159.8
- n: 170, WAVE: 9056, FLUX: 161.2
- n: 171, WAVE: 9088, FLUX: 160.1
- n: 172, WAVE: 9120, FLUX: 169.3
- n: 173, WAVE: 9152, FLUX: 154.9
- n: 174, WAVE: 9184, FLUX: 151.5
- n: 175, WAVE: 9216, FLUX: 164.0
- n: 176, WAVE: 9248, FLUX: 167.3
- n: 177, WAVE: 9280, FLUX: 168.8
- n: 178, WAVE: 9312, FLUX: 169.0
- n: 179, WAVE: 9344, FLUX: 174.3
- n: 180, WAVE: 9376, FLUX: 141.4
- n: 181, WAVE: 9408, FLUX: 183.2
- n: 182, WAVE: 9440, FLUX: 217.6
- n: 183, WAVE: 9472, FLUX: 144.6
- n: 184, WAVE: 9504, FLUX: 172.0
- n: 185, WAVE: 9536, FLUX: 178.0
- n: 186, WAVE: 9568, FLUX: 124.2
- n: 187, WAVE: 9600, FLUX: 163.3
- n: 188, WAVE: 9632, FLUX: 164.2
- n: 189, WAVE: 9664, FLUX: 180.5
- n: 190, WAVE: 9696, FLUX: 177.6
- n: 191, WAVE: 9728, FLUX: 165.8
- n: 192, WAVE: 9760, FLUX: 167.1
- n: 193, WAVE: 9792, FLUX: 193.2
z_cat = 0.62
